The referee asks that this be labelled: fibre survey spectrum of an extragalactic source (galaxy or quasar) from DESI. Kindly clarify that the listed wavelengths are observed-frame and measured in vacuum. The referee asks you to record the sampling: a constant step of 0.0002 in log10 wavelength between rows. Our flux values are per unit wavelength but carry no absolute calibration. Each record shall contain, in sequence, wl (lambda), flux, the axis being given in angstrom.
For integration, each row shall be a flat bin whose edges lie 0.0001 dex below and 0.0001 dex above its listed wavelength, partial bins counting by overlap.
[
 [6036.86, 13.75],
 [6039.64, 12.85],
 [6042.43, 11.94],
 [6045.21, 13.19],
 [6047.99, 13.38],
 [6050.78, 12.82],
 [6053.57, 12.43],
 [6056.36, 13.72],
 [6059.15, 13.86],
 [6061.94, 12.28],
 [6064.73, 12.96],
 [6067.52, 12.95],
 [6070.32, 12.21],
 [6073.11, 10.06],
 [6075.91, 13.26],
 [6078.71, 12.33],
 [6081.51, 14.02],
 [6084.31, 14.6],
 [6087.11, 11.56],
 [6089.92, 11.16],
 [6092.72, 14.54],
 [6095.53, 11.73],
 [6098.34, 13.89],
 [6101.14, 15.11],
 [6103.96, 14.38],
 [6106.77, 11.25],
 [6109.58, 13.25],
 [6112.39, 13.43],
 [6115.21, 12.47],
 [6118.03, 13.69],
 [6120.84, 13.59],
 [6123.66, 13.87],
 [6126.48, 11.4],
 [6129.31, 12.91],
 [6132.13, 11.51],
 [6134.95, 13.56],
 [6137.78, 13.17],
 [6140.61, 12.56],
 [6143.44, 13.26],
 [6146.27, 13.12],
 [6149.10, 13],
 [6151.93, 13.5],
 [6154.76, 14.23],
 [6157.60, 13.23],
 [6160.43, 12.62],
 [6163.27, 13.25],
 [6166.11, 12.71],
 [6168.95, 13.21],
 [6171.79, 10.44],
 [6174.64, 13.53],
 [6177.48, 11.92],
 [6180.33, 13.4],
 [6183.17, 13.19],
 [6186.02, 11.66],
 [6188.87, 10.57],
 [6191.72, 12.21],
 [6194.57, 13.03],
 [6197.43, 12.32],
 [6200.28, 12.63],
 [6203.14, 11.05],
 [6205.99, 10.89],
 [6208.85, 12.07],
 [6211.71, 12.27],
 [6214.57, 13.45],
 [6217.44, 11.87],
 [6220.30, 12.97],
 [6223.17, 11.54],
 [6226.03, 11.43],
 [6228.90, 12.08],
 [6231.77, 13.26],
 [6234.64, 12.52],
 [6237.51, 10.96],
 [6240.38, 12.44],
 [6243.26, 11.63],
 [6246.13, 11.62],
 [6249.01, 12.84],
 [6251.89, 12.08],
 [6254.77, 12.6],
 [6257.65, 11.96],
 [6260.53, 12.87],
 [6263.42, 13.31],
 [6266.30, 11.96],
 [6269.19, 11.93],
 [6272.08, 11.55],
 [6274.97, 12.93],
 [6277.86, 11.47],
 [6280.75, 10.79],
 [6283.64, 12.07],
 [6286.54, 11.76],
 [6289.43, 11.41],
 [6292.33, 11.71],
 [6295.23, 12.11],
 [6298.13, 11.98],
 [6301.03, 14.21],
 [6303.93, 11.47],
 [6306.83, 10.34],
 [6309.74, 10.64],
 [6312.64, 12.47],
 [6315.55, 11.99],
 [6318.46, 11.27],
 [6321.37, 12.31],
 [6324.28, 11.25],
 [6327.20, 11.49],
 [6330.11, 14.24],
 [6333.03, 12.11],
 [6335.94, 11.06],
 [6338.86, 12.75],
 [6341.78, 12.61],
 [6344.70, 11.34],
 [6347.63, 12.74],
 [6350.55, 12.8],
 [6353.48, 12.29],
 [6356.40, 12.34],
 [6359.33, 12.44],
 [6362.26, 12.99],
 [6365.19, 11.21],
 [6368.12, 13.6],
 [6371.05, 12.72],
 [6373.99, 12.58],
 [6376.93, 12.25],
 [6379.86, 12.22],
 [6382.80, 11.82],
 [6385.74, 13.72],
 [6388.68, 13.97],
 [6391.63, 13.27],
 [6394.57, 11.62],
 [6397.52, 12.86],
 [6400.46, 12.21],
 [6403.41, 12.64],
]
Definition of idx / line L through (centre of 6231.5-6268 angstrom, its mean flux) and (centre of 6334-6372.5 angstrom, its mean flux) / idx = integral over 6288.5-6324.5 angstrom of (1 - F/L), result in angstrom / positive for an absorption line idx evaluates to 1.5 angstrom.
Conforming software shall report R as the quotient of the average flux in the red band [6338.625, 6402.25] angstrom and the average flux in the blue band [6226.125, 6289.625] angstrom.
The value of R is 1.04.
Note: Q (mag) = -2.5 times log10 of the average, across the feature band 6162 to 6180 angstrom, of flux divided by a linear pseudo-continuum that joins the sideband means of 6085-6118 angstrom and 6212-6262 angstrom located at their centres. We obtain 0.01 mag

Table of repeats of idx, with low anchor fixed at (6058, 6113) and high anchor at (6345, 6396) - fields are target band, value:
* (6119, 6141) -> 0.1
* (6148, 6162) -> -0.5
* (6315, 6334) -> 0.8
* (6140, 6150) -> -0.1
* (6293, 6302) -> 0.1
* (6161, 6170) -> -0.1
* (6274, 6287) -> 1.0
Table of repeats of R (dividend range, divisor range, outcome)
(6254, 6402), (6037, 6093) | 0.96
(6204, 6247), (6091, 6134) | 0.92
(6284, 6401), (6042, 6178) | 0.95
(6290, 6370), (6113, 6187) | 0.94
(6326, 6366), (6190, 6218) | 1.01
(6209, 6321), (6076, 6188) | 0.93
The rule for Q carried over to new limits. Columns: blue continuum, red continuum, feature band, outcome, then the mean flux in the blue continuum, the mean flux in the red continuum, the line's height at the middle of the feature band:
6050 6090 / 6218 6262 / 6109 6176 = -0.04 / 12.7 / 12.2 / 12.5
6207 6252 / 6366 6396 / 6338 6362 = 0.02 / 12.2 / 12.7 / 12.6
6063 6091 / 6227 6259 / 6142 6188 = -0.05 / 12.5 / 12.2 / 12.3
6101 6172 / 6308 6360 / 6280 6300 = 0.05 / 13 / 12.1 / 12.3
